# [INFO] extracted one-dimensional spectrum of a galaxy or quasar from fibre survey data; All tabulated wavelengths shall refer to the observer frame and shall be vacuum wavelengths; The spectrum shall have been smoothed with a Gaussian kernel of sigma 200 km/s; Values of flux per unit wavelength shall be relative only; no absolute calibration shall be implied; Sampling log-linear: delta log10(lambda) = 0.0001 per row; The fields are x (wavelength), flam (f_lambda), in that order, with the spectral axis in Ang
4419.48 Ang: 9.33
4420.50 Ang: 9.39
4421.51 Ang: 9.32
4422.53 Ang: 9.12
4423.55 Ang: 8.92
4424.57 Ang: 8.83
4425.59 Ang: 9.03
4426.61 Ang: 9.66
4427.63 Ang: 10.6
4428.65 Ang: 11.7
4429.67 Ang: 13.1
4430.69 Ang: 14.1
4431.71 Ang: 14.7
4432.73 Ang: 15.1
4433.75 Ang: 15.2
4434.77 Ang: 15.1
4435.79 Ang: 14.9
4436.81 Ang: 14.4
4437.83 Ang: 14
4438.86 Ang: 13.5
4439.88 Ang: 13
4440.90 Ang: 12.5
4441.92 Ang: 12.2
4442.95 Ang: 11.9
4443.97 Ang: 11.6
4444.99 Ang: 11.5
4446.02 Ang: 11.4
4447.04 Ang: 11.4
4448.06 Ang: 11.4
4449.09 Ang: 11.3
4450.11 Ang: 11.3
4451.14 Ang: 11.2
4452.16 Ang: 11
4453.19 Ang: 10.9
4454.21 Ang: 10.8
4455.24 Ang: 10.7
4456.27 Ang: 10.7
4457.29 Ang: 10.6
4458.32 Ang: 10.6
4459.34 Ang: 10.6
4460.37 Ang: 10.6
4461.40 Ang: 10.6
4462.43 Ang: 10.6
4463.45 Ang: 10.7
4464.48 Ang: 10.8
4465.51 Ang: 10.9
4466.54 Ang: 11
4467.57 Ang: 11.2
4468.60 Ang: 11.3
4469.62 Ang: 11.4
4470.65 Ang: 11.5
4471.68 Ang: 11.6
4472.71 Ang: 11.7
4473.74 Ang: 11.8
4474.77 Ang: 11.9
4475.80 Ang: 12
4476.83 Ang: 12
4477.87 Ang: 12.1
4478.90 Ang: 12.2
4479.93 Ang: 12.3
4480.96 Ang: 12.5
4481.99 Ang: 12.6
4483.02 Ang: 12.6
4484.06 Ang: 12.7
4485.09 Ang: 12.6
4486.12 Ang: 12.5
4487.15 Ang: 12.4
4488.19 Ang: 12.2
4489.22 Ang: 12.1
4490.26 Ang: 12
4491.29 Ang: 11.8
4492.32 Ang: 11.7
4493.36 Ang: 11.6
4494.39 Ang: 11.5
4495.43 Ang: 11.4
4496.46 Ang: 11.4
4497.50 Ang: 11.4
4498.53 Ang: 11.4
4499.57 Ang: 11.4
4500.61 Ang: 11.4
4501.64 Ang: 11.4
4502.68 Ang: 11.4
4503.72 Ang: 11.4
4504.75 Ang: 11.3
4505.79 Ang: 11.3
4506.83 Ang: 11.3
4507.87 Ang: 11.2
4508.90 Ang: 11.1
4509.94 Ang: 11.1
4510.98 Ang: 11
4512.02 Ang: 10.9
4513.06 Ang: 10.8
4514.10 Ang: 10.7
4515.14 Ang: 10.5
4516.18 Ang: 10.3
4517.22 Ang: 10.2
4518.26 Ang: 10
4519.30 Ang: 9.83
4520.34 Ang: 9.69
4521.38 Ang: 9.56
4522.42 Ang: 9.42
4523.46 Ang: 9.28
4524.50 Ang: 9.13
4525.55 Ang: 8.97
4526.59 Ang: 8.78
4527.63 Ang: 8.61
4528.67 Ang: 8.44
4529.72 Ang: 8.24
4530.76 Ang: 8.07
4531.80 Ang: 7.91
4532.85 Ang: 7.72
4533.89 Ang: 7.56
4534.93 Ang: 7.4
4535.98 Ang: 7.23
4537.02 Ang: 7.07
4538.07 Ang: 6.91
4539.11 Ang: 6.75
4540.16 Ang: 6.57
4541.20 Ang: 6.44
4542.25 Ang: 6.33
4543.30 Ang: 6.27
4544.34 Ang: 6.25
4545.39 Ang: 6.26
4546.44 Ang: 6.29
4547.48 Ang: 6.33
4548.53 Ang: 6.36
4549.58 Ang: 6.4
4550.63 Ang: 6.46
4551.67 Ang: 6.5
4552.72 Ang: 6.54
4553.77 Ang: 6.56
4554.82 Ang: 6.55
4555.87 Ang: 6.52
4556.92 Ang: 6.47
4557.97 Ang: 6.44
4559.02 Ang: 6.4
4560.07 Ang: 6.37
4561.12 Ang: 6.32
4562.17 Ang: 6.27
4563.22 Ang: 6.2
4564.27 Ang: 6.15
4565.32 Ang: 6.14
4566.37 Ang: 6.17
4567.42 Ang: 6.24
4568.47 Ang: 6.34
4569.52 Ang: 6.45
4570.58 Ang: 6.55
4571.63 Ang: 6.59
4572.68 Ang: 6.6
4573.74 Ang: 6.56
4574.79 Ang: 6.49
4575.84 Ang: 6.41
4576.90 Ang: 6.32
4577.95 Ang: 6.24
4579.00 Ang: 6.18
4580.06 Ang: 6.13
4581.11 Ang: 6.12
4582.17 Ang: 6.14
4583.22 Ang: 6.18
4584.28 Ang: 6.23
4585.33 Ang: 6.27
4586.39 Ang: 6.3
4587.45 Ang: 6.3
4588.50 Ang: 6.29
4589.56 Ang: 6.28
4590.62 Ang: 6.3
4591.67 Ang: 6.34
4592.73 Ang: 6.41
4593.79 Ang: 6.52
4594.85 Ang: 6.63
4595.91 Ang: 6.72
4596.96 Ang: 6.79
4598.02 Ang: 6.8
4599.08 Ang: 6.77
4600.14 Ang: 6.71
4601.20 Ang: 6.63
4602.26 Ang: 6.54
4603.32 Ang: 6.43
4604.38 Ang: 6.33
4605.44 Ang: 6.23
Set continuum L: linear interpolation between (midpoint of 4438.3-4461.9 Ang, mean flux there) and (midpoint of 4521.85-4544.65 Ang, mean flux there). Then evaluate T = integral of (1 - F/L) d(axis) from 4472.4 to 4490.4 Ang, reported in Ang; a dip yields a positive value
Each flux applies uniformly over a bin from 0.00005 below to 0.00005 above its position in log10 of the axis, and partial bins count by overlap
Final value -4.1 Ang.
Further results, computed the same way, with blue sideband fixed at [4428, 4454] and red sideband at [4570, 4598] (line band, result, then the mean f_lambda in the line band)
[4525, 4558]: 4.9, 7.04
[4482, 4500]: -2.5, 11.9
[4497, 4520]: -2.9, 11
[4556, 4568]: 1.7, 6.3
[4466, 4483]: -1.0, 11.8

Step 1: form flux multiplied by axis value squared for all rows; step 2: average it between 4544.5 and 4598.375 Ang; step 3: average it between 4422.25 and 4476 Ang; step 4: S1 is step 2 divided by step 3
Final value 0.6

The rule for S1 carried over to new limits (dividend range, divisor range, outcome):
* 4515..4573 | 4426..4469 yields 0.64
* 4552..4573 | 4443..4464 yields 0.61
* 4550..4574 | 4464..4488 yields 0.56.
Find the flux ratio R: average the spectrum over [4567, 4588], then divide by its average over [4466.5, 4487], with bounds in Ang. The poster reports 0.5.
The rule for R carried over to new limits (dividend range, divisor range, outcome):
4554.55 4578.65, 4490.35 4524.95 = 0.59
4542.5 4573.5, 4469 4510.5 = 0.54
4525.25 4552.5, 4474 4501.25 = 0.60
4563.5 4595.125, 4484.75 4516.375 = 0.55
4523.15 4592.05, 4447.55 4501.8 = 0.59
